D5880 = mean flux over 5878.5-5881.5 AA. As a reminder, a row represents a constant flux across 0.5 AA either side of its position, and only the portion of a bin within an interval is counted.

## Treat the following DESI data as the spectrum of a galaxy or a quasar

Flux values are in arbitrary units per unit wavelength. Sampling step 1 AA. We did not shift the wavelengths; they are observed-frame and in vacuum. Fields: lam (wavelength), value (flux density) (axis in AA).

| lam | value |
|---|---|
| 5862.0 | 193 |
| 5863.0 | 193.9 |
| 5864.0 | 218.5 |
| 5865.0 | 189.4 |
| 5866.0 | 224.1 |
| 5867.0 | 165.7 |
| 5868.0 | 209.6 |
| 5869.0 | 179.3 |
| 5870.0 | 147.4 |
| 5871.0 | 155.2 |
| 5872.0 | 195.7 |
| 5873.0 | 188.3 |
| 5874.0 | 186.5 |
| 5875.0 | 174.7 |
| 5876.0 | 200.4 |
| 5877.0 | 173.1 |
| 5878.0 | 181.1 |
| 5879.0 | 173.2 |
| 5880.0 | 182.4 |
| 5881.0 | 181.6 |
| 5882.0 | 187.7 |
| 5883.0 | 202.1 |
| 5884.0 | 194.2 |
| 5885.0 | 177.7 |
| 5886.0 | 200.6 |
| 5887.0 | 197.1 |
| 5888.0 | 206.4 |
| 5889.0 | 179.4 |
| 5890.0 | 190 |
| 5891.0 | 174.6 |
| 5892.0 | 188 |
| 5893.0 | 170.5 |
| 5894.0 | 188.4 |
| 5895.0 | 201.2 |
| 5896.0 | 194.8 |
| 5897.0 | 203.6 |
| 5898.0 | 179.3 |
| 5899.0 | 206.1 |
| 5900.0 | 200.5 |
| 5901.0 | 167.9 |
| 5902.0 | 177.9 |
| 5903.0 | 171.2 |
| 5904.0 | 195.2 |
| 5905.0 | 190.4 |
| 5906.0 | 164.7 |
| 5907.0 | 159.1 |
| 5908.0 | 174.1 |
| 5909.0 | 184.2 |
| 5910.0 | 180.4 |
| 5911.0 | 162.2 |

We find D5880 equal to 179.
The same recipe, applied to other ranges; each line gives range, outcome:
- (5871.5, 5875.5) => 186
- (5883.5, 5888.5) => 195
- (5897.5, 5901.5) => 188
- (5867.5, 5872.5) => 177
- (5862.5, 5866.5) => 206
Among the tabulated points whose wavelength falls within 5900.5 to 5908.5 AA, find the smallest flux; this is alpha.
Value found 159.1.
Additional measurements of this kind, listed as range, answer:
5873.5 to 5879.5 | 173.1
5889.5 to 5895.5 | 170.5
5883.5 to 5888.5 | 177.7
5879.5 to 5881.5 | 181.6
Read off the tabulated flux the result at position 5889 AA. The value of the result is 179.4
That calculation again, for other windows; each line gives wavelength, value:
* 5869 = 179.3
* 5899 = 206.1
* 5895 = 201.2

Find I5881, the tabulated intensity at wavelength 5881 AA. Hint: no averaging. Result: 181.6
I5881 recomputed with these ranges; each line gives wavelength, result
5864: 218.5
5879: 173.2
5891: 174.6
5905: 190.4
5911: 162.2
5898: 179.3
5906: 164.7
